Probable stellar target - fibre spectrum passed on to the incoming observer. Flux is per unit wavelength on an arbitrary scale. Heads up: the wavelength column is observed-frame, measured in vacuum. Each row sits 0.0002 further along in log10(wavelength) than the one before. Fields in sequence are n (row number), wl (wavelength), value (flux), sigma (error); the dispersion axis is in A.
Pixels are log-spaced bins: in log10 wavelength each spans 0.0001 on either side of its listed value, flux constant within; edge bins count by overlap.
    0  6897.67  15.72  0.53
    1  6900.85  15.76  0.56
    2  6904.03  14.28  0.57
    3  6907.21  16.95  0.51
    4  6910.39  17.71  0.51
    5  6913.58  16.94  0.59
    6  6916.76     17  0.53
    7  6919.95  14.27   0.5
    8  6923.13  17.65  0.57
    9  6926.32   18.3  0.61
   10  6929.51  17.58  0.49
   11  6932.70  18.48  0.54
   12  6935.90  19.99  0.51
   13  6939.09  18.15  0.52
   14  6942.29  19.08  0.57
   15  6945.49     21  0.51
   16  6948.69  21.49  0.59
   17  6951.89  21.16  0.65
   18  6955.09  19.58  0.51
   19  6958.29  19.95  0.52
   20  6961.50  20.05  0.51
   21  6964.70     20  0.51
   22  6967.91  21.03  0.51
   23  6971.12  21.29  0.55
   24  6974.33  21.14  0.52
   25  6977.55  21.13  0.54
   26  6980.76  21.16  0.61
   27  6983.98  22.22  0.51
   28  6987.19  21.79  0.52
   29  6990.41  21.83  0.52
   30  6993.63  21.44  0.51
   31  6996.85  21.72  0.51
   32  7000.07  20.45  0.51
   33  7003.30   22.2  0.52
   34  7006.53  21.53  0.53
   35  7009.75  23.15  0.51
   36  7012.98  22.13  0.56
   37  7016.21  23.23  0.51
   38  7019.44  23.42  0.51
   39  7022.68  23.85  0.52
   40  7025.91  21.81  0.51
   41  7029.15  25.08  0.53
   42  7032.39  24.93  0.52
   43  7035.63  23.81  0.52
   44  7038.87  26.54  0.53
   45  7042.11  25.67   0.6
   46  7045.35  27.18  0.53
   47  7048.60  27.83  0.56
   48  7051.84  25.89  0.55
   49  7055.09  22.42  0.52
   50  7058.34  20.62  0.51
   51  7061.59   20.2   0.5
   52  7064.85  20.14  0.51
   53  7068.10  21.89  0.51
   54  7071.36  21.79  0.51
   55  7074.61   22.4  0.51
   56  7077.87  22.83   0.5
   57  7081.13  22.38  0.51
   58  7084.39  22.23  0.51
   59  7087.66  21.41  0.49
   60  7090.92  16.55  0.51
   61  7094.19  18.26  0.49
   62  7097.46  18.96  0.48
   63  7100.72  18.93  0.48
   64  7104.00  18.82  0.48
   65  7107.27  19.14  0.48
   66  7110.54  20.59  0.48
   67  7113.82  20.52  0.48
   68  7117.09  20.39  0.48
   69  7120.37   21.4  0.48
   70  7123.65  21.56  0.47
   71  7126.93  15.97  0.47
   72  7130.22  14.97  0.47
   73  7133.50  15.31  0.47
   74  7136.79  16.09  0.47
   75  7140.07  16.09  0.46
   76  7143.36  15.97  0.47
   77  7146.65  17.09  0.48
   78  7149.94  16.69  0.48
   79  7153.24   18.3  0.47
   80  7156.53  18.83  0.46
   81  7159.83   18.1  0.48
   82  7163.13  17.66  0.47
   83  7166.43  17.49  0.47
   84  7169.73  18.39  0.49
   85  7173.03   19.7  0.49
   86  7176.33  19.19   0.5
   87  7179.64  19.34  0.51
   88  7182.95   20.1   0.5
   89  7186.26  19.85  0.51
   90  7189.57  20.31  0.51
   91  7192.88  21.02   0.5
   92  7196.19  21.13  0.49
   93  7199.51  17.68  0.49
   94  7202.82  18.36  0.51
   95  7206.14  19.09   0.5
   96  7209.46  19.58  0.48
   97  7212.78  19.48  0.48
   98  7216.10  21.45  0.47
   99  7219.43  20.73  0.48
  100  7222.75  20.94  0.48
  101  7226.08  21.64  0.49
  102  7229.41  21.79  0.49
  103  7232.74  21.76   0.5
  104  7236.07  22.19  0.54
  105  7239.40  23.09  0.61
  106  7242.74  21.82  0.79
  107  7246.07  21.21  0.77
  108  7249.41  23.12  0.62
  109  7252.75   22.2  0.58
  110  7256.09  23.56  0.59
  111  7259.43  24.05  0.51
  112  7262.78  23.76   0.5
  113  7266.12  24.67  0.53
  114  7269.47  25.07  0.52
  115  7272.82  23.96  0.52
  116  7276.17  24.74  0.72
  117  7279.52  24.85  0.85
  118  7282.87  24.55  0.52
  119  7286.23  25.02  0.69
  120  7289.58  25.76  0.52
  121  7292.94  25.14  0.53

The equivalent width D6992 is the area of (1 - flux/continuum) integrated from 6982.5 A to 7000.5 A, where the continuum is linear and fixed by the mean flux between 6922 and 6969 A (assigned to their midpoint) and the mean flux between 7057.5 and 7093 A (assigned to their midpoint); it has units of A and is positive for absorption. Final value -1.37 A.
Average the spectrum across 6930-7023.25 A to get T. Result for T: 21.1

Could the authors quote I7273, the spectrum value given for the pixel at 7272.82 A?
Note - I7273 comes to 23.96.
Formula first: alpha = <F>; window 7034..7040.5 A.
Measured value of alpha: 25.2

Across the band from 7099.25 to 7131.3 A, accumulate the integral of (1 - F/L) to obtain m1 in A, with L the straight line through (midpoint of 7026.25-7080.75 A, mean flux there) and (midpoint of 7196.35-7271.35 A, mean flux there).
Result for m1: 5.1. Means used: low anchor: 23.6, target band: 19.3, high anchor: 21.7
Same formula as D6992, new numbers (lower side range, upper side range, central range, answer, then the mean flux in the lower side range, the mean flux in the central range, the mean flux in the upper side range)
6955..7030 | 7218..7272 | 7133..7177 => 9.5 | 21.7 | 17.5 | 22.6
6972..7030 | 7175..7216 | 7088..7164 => 8.9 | 22.1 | 18.2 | 19.7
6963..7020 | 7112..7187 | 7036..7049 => -3.7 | 21.7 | 26.4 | 18.2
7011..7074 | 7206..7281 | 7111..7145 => 7.6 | 23.6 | 17.9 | 22.4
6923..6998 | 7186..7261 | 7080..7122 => 1.7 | 20.3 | 19.9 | 21.2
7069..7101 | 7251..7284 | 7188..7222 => 4.5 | 20.7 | 19.9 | 24.1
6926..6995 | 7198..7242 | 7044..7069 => -3.4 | 20.4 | 23.3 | 20.6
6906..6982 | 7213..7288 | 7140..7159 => 3.9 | 19.2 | 17.3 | 22.9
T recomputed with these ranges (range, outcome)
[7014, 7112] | 22.3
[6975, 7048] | 23.1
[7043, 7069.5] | 23.3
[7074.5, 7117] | 20.2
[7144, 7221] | 19.1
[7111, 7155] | 17.8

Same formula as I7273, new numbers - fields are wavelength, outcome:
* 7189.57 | 20.31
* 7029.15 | 25.08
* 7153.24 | 18.3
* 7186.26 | 19.85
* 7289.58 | 25.76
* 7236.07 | 22.19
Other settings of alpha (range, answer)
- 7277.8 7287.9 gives 24.8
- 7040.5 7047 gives 26.4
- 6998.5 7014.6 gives 21.9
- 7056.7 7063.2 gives 20.4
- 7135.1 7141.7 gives 16.1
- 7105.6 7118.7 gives 20.2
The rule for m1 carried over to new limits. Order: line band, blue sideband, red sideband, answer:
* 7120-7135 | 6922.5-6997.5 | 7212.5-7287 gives 2.9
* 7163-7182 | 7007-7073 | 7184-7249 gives 2.4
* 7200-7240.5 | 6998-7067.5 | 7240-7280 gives 4.8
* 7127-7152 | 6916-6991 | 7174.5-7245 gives 5.2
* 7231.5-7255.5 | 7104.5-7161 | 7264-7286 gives 1.0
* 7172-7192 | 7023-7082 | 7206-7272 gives 2.5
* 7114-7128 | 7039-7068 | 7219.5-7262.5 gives 1.9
